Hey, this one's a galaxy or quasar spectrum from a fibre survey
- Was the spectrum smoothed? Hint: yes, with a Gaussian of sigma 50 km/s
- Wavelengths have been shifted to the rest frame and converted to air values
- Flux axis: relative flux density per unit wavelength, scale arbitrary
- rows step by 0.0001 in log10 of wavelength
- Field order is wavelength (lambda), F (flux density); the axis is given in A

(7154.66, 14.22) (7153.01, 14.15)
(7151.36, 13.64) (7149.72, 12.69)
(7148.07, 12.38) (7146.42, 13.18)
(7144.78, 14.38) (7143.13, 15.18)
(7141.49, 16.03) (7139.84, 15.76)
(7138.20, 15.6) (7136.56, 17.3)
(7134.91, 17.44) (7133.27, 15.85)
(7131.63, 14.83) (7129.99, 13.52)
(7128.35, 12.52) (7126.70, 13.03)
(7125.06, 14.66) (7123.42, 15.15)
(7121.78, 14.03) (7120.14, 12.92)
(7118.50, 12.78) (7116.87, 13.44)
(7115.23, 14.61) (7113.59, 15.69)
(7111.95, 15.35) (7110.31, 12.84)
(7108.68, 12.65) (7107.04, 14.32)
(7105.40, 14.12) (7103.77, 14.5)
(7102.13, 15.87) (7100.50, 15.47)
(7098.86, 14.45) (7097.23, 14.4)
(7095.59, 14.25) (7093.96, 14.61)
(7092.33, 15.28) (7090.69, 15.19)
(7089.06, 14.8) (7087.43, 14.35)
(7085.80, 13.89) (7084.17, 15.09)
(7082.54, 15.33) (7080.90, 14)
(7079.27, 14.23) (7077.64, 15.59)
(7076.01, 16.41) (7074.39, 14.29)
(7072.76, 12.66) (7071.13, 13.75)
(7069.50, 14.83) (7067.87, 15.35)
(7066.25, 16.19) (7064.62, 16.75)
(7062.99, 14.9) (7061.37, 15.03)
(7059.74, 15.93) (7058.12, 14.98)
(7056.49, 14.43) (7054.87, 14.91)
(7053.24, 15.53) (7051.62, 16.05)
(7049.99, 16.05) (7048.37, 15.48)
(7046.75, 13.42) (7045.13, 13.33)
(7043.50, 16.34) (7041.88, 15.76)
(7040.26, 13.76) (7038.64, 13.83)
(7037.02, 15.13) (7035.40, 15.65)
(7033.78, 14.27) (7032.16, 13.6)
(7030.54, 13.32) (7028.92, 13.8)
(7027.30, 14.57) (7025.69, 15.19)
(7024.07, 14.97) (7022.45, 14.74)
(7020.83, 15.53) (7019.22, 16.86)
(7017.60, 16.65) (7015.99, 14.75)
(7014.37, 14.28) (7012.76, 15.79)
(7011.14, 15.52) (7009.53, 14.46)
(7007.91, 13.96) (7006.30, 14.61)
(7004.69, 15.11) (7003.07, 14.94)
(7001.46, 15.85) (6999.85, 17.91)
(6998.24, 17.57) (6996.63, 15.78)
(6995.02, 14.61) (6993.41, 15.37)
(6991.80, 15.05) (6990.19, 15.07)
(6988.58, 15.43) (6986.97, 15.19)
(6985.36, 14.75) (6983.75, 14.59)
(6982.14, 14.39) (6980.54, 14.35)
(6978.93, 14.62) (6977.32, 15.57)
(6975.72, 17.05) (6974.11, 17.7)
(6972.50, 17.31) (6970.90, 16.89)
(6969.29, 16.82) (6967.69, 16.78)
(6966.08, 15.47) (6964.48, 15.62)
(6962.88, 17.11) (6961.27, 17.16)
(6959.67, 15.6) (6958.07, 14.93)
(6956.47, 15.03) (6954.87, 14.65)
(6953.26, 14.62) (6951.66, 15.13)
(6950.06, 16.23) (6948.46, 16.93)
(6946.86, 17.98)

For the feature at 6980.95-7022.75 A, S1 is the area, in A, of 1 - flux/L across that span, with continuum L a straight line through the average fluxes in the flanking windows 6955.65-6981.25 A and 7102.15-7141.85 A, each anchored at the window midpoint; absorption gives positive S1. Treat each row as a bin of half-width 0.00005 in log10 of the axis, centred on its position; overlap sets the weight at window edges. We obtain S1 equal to 1.2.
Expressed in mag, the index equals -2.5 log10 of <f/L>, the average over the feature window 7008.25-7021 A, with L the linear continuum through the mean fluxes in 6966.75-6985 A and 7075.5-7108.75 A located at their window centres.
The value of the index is 0.01 mag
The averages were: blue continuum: 16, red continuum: 14.7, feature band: 15.4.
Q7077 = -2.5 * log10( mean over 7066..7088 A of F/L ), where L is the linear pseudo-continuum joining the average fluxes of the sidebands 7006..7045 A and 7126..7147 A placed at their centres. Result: 0.018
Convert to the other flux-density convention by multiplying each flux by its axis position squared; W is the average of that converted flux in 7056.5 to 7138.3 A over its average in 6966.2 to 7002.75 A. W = 0.96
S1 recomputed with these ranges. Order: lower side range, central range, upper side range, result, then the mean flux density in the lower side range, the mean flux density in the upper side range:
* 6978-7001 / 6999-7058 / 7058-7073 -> 0.9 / 15.3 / 15.1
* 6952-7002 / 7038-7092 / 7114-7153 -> 0.2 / 15.8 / 14.4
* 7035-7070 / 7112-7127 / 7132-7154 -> 0.8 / 15.2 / 14.9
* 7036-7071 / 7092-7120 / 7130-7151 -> 1.3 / 15.1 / 15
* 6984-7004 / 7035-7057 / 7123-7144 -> 0.6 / 15.6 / 15.1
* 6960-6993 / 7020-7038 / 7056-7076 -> 0.9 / 15.8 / 15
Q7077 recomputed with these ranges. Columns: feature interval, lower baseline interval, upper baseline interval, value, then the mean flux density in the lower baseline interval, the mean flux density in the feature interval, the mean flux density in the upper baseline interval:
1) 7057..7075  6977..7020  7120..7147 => 0.01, 15.3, 15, 14.8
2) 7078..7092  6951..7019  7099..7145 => 0.02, 15.6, 14.7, 14.6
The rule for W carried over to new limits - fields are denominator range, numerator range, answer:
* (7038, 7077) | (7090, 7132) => 0.96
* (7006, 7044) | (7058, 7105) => 1.02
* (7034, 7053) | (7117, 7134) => 0.95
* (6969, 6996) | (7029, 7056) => 0.96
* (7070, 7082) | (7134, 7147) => 1.10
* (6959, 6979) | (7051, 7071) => 0.95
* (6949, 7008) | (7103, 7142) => 0.97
